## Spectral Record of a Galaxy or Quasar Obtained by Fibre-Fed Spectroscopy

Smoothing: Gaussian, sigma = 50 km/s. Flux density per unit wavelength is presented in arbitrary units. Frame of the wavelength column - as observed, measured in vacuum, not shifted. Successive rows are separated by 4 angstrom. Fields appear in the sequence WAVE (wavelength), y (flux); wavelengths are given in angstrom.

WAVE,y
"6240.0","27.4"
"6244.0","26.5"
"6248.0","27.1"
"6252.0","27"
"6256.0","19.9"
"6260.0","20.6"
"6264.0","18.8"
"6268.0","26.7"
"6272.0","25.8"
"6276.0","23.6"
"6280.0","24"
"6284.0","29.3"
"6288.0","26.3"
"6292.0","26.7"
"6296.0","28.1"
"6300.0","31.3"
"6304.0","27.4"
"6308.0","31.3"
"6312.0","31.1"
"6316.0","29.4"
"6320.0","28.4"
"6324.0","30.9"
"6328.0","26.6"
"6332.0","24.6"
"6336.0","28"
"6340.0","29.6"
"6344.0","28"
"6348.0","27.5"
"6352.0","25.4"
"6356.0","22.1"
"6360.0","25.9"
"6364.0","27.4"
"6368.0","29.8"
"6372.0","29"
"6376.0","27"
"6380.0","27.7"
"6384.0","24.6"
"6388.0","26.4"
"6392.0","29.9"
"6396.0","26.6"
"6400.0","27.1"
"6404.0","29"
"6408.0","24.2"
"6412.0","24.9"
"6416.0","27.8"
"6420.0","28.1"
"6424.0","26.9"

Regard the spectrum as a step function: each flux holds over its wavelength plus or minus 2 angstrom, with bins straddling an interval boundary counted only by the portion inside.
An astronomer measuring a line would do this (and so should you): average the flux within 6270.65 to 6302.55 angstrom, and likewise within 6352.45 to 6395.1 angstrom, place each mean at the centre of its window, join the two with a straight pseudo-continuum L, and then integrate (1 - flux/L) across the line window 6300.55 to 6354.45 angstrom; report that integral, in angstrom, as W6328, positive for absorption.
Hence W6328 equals -2.9 angstrom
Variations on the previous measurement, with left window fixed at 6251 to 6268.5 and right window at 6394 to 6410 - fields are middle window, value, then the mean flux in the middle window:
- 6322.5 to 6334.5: -1.5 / 27.2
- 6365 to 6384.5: -1.5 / 27.8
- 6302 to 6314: -3.2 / 29.9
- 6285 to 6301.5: -3.5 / 28.1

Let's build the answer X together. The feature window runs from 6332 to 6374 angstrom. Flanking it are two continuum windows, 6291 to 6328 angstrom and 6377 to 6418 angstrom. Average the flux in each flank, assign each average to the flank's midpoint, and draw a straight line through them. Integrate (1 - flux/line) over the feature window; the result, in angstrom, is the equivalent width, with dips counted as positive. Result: 1.4 angstrom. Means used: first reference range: 29.3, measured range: 27.1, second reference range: 26.8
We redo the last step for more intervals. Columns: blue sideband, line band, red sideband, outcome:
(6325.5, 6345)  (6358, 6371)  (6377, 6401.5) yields -0.28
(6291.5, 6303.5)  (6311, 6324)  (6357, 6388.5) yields -0.63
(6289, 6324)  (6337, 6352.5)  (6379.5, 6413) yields 0.16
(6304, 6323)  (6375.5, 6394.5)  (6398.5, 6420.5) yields 0.29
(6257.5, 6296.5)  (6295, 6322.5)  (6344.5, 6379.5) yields -4.39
